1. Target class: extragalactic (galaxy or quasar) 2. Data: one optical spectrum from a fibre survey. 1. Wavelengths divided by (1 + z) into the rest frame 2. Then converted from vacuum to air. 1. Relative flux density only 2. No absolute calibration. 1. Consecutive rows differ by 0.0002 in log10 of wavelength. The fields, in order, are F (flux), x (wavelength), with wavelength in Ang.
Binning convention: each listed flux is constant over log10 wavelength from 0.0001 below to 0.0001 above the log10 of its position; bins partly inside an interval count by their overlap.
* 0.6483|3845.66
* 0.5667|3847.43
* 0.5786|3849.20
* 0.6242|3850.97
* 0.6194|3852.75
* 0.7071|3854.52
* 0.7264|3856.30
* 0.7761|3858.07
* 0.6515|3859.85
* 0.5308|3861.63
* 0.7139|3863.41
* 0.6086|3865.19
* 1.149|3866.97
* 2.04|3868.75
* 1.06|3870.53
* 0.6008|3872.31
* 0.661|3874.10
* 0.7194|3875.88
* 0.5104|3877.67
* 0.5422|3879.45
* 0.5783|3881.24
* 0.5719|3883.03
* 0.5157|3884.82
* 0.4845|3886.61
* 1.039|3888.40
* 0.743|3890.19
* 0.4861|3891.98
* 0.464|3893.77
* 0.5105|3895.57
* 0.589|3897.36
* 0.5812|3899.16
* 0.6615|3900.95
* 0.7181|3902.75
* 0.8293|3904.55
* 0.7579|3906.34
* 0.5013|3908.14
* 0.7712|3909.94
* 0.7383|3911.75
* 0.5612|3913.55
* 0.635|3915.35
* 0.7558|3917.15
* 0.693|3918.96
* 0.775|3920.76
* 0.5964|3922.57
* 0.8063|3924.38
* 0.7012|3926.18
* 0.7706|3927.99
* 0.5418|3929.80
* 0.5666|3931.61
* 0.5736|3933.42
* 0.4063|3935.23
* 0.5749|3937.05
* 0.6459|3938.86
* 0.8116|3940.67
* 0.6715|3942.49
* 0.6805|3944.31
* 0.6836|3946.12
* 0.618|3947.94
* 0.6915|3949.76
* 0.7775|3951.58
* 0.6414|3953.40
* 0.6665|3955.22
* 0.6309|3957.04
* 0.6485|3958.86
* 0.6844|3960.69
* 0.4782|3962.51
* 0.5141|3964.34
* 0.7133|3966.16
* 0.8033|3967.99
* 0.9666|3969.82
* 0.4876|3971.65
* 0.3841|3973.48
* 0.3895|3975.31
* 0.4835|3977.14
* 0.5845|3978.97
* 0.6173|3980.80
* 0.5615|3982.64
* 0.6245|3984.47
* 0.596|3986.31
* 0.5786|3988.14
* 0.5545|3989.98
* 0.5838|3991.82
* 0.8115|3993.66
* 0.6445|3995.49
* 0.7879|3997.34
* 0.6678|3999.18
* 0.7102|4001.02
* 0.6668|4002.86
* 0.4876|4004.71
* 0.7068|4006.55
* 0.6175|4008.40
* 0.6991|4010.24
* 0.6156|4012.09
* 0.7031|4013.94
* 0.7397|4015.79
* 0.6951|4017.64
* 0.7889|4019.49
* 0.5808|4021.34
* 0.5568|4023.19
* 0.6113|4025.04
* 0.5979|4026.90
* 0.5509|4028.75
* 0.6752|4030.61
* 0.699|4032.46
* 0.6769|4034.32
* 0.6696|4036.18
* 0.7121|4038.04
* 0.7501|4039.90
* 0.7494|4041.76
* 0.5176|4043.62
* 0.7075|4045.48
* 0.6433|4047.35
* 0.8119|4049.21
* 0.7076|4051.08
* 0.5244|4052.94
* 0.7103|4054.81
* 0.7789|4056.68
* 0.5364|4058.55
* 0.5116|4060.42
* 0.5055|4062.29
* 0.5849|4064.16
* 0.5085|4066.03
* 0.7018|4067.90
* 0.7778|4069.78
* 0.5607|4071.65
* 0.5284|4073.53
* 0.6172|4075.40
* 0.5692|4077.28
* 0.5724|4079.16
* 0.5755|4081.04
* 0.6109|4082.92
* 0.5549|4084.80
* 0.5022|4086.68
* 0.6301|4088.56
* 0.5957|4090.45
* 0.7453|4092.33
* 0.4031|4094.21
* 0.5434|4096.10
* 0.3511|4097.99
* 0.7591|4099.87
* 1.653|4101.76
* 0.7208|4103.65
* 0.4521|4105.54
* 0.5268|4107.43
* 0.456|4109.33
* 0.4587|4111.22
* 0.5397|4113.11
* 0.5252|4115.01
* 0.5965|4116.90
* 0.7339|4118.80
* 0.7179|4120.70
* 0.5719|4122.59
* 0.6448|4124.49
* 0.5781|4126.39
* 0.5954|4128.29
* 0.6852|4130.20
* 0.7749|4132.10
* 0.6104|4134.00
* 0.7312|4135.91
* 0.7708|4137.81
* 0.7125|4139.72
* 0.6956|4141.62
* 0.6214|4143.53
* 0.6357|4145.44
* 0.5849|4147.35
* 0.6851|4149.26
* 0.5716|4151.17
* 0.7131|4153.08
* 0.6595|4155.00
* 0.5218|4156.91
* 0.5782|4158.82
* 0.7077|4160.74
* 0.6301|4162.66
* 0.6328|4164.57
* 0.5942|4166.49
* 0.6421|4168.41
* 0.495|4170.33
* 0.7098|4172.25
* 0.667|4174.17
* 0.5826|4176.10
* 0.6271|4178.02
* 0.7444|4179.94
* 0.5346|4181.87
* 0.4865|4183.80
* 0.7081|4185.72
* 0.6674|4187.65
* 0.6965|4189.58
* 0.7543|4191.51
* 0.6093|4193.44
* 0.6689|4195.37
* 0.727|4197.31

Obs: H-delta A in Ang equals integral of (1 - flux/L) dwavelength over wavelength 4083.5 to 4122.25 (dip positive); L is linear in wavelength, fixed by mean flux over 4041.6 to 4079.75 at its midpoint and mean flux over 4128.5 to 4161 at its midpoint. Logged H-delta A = 1.1 Ang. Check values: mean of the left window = 0.623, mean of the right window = 0.66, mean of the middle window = 0.622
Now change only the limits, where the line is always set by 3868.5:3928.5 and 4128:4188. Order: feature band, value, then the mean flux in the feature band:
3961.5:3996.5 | 3.94 Ang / 0.599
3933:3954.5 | 1.00 Ang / 0.65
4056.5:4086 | 3.18 Ang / 0.588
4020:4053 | 0.37 Ang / 0.658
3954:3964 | 0.93 Ang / 0.616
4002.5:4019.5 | 0.09 Ang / 0.666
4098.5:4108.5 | -2.21 Ang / 0.797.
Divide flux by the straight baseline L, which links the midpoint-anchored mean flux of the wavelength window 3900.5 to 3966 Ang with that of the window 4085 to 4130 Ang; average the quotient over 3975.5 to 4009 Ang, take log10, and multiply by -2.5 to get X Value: 0.04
